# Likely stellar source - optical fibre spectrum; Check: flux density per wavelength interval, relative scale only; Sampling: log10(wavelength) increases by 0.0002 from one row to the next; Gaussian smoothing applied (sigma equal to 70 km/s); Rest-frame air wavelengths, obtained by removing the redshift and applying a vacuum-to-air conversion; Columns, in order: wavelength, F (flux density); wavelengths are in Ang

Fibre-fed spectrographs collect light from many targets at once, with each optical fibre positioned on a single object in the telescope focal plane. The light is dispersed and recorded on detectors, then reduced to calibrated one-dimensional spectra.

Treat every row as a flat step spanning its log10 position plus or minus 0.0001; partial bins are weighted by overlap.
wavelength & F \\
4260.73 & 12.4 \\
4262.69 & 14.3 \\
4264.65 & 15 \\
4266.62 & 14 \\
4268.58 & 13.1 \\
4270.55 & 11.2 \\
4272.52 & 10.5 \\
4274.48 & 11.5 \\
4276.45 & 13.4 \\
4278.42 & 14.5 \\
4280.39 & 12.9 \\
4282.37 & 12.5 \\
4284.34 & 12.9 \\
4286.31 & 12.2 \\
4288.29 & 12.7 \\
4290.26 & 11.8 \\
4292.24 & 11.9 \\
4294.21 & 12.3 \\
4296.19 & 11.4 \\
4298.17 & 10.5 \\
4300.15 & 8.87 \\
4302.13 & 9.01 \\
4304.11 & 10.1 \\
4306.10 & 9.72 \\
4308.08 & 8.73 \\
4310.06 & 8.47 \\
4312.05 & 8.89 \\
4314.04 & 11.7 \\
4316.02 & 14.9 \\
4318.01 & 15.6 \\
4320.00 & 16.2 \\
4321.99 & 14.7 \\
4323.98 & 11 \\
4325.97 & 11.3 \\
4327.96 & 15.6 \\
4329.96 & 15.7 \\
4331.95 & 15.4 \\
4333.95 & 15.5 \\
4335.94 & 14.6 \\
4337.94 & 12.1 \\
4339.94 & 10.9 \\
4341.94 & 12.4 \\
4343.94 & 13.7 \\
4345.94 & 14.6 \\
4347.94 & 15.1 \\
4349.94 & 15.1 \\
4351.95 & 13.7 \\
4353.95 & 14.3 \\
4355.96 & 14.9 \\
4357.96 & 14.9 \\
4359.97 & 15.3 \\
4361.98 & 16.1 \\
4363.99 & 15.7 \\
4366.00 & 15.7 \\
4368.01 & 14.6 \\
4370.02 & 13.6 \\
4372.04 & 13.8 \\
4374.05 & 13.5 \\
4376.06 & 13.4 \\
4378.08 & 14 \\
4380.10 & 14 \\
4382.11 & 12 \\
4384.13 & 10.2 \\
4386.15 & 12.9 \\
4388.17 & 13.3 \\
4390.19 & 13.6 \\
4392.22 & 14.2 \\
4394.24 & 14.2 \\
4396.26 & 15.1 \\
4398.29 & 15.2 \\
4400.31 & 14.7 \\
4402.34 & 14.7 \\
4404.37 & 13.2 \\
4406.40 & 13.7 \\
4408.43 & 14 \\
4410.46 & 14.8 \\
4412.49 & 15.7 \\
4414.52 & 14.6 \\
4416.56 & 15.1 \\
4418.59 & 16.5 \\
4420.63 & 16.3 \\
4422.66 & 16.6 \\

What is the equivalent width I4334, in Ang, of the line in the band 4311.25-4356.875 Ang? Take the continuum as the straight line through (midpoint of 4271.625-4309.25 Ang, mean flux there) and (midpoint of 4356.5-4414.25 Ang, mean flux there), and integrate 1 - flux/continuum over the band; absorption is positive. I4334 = -4.16 Ang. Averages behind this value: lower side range 11.4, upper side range 14.2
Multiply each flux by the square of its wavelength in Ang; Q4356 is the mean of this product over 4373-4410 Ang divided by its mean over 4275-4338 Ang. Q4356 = 1.1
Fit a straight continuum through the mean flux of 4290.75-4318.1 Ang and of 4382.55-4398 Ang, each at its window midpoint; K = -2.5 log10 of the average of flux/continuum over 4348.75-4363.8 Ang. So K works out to -0.21 mag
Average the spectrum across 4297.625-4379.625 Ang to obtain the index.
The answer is 13.3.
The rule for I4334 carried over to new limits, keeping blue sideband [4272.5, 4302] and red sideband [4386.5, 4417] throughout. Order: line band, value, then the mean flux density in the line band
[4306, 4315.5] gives 2.1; 9.76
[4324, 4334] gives -1.1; 14.3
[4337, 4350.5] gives -0.2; 13.4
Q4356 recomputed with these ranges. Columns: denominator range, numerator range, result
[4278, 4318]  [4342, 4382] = 1.31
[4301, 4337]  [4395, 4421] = 1.23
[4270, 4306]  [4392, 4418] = 1.33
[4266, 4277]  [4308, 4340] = 1.11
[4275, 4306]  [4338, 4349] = 1.16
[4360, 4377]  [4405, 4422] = 1.05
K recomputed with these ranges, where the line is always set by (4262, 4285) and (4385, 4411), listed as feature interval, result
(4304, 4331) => 0.08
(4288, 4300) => 0.14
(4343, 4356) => -0.06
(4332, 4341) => 0.00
